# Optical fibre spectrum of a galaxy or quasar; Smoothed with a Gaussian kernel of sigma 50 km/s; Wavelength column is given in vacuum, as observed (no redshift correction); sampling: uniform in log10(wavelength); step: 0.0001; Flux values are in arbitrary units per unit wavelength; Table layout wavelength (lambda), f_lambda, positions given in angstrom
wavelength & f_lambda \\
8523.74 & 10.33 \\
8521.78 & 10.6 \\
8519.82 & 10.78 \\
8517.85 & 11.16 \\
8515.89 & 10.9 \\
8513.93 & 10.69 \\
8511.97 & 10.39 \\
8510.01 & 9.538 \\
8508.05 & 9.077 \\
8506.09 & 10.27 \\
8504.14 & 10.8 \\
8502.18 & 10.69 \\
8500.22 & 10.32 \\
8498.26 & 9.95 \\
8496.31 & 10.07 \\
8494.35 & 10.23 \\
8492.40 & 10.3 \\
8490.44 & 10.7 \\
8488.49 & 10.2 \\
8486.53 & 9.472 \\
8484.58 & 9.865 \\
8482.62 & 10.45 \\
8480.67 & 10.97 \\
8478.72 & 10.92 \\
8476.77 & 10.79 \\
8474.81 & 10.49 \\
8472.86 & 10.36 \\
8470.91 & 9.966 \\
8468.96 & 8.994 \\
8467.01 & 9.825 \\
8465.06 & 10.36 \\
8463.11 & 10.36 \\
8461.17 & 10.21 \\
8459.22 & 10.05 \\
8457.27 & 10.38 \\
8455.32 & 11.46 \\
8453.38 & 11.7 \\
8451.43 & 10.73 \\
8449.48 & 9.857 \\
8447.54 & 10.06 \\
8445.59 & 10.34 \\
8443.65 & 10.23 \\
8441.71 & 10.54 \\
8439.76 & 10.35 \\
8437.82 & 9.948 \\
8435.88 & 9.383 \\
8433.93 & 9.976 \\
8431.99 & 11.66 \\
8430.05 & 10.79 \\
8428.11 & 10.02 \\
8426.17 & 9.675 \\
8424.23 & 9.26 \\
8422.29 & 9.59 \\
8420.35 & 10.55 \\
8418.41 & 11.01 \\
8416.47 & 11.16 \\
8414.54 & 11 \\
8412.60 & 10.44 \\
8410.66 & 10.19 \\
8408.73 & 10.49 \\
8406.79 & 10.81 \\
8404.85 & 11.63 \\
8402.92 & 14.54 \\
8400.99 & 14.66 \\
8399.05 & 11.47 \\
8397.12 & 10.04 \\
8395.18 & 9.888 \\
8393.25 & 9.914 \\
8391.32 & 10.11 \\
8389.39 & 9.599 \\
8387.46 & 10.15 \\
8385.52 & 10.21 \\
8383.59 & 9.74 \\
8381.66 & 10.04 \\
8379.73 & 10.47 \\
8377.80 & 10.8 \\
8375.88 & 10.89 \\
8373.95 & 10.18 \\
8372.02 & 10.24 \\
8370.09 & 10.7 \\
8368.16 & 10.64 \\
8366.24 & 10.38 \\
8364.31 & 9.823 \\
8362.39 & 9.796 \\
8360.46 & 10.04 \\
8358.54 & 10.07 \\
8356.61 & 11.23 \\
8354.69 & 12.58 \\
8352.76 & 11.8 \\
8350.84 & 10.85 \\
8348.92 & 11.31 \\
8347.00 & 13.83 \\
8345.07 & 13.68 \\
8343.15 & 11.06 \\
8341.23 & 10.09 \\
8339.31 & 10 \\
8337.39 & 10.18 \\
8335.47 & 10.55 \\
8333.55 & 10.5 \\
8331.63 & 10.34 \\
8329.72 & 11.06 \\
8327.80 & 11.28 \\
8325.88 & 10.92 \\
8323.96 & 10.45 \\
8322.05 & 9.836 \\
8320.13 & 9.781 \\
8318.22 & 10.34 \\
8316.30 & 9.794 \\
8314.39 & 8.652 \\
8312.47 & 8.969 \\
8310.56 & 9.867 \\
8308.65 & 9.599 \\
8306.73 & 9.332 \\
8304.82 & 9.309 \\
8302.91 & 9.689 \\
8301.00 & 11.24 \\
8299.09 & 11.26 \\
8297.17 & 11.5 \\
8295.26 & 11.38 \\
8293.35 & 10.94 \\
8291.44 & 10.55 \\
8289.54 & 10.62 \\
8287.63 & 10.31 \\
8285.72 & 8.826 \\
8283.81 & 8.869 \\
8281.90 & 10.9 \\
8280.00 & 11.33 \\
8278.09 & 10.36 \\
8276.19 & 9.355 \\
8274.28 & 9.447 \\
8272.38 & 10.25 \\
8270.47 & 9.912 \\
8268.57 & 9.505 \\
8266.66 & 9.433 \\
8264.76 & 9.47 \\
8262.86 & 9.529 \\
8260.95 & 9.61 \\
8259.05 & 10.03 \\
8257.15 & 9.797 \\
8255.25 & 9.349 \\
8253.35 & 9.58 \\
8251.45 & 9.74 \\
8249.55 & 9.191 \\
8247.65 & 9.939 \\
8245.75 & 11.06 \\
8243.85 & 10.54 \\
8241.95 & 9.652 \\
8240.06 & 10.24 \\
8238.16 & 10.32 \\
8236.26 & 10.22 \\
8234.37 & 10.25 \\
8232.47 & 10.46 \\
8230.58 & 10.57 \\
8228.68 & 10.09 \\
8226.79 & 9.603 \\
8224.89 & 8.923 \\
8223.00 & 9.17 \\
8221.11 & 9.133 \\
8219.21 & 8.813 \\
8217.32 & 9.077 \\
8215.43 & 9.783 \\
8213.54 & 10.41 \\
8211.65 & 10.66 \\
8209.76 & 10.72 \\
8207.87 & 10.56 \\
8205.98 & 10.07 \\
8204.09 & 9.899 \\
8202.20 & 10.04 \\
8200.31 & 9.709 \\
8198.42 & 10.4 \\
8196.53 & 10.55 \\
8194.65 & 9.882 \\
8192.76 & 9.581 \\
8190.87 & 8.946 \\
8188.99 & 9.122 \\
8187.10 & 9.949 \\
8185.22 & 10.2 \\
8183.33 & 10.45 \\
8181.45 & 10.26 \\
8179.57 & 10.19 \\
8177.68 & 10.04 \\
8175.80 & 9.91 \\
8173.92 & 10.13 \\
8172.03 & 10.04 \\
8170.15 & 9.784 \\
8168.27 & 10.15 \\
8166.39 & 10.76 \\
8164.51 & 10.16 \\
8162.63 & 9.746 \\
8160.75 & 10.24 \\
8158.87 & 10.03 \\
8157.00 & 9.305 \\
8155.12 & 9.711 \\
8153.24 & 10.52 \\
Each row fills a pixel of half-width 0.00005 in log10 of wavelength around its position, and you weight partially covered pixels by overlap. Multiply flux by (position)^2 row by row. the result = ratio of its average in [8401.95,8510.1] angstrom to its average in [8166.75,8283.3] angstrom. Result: 1.1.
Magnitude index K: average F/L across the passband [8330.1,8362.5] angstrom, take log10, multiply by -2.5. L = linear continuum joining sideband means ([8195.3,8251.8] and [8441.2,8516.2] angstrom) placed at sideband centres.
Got -0.10 mag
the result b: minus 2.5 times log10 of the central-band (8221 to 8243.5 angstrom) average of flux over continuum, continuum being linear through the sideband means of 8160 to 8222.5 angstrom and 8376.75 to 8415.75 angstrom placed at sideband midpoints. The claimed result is 0.02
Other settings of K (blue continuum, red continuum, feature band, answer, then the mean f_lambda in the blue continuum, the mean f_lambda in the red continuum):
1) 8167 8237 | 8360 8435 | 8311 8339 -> 0.017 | 9.94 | 10.6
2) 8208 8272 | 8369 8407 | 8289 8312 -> -0.018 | 9.85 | 10.8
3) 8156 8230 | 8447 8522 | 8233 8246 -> -0.033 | 9.91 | 10.4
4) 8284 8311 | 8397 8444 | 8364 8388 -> 0.028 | 10.3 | 10.8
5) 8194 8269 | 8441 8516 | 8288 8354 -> -0.059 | 9.9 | 10.3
